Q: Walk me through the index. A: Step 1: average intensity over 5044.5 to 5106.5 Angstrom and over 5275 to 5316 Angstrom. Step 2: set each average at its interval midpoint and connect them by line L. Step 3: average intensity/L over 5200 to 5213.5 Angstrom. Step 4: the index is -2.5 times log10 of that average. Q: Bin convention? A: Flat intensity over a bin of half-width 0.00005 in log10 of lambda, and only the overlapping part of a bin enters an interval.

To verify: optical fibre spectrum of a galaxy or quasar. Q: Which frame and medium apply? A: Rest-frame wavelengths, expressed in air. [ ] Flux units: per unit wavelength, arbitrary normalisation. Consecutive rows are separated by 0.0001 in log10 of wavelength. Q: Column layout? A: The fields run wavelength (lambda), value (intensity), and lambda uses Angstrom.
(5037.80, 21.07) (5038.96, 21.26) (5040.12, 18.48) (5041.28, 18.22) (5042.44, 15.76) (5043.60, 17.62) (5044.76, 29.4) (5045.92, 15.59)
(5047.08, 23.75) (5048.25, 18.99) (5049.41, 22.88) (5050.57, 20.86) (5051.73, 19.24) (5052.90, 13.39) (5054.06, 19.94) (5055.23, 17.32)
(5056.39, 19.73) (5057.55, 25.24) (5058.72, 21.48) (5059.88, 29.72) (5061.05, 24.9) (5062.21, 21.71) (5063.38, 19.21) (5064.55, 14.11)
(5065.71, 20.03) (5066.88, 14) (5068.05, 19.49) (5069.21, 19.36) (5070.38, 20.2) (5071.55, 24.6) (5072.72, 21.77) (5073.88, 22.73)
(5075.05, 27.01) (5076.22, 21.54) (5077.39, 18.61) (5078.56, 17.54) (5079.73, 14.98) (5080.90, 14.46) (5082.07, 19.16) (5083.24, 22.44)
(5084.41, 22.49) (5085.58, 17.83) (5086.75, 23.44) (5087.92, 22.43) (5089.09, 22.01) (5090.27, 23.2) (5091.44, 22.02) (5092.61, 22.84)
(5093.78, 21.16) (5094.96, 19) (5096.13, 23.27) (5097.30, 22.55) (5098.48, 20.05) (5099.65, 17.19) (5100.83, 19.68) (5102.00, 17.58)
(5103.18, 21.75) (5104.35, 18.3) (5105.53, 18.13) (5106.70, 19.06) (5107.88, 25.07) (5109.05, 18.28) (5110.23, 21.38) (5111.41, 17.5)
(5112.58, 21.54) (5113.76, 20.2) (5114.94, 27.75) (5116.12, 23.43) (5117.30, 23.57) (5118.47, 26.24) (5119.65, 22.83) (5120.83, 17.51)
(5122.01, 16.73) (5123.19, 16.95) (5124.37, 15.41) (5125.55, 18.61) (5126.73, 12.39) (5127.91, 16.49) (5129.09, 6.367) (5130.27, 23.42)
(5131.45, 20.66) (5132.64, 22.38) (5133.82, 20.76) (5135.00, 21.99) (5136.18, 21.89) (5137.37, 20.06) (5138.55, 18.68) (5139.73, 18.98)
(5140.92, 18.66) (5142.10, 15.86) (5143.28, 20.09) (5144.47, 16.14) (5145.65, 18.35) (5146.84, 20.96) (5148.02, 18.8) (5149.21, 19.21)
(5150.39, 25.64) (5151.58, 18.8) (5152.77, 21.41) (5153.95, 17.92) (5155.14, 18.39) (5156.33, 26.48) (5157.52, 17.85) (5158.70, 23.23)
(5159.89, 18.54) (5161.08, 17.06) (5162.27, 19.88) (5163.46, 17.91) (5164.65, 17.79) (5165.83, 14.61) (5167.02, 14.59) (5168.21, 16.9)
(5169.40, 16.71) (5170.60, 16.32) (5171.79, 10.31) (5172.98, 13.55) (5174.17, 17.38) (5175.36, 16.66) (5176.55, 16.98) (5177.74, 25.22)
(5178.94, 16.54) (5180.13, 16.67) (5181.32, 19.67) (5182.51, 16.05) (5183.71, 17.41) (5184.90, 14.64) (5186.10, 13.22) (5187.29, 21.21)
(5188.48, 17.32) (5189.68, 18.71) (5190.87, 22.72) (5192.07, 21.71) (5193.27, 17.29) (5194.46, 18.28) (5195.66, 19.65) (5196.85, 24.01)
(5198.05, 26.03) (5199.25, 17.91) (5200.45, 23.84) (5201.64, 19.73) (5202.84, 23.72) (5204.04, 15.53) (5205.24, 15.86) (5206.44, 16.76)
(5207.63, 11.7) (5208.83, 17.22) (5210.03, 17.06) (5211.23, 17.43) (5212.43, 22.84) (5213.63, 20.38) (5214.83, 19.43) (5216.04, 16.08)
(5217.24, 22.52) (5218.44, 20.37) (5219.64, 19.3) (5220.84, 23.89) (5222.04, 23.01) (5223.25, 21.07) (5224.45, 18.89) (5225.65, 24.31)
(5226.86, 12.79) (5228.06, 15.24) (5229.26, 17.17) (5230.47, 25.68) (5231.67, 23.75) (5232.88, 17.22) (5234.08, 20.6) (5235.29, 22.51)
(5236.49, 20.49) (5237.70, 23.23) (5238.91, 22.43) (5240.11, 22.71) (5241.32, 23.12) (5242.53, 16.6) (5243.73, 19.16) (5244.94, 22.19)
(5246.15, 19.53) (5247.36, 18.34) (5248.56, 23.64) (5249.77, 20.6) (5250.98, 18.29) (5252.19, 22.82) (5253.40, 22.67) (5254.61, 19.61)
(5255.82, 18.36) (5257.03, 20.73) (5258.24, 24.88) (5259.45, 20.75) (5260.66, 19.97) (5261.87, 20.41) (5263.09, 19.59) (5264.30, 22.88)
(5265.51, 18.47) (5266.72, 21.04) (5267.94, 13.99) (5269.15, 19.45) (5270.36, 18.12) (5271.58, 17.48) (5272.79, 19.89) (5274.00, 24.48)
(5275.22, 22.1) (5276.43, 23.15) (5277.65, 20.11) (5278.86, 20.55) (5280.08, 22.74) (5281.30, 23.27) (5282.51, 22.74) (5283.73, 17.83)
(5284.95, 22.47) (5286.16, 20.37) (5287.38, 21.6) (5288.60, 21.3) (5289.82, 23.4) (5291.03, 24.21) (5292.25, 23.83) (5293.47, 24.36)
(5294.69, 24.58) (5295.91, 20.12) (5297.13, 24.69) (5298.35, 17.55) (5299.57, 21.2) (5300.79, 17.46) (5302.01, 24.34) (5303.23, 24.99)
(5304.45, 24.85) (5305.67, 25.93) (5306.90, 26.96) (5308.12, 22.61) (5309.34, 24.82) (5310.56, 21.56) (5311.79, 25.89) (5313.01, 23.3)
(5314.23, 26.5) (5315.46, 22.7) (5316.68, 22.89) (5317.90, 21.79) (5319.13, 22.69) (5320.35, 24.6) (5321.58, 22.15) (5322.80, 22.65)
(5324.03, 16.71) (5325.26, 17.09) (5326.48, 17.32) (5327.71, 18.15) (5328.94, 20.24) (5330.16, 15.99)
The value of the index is 0.19 mag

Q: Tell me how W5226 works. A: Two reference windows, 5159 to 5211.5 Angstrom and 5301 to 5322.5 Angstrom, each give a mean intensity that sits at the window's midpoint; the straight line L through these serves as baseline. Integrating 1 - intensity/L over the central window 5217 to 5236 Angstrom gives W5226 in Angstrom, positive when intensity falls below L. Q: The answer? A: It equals -0.57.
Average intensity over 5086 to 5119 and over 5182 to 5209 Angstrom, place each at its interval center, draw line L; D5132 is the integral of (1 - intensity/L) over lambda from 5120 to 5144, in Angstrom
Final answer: 2.7 Angstrom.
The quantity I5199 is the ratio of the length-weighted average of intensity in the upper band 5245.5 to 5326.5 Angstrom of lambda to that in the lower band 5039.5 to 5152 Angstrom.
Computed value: 1.08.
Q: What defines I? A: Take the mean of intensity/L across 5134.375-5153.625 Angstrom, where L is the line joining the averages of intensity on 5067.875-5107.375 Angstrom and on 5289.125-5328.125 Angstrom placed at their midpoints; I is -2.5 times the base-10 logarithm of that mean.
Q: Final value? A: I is 0.073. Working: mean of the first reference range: 20.5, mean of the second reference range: 22.6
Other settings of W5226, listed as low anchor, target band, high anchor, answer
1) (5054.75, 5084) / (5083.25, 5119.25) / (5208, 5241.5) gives -1.6 Angstrom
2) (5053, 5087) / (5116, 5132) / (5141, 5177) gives 0.5 Angstrom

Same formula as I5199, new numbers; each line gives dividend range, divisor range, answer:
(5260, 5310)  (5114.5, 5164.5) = 1.11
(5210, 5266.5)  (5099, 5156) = 1.05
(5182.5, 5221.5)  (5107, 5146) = 0.98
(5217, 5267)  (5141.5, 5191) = 1.14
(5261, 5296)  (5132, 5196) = 1.14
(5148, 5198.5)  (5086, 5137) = 0.91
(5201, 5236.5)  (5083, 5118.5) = 0.91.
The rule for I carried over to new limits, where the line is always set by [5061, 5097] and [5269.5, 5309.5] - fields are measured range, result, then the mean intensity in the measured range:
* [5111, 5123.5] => -0.03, 21.5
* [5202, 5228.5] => 0.14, 18.9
